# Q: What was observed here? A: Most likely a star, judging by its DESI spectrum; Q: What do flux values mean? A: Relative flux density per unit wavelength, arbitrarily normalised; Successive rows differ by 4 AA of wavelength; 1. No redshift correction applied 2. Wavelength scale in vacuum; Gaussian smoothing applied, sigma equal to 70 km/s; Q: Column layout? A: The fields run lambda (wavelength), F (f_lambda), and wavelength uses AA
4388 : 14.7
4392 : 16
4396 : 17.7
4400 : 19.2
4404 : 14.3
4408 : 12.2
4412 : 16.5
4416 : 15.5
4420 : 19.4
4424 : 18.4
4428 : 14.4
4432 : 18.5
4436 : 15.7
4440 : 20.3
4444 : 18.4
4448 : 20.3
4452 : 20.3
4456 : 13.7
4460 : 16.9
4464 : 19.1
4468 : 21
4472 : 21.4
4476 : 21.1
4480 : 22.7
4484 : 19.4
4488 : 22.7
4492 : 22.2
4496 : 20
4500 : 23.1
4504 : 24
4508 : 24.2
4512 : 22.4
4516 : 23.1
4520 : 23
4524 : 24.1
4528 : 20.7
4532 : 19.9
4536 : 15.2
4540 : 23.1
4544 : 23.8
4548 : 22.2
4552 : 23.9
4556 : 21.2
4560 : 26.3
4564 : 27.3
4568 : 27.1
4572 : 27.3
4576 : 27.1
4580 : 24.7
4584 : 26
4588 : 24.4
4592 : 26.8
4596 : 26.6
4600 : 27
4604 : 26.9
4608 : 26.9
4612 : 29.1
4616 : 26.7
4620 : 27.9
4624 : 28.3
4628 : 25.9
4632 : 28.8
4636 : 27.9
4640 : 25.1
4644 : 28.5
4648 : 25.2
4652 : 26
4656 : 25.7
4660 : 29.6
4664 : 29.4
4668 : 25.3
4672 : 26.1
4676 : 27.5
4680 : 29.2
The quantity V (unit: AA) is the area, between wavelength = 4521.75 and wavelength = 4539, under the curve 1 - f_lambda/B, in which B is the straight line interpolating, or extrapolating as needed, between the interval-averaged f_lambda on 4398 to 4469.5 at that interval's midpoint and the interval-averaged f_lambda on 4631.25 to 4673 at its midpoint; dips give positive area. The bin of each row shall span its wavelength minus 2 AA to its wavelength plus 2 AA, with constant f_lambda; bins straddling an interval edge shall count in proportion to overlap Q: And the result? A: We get 1.2 AA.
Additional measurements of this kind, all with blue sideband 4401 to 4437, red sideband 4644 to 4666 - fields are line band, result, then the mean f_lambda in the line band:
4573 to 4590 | -1.3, 25.7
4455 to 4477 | -0.7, 19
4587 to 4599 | -0.9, 26.1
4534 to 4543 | 0.9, 19.7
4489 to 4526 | -4.6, 22.9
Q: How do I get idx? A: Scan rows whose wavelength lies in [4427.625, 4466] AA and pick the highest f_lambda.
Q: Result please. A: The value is 20.3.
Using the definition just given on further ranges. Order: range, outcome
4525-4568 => 27.3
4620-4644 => 28.8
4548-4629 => 29.1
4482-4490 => 22.7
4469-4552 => 24.2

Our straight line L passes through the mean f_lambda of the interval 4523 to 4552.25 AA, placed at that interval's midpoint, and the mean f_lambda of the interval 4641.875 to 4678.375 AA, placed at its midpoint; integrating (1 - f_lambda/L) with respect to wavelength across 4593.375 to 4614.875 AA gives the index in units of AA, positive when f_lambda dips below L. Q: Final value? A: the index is -2.5 AA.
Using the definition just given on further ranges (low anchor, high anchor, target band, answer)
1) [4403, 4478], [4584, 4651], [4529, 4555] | 1.98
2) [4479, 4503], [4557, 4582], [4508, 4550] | 3.67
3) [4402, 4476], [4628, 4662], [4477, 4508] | -3.11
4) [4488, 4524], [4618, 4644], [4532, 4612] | 1.19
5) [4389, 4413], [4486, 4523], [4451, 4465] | 1.78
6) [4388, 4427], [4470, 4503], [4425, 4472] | 2.30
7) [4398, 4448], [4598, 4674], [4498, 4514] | -1.86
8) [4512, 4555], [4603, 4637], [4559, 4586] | -2.31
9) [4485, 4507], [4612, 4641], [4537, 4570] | 0.70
